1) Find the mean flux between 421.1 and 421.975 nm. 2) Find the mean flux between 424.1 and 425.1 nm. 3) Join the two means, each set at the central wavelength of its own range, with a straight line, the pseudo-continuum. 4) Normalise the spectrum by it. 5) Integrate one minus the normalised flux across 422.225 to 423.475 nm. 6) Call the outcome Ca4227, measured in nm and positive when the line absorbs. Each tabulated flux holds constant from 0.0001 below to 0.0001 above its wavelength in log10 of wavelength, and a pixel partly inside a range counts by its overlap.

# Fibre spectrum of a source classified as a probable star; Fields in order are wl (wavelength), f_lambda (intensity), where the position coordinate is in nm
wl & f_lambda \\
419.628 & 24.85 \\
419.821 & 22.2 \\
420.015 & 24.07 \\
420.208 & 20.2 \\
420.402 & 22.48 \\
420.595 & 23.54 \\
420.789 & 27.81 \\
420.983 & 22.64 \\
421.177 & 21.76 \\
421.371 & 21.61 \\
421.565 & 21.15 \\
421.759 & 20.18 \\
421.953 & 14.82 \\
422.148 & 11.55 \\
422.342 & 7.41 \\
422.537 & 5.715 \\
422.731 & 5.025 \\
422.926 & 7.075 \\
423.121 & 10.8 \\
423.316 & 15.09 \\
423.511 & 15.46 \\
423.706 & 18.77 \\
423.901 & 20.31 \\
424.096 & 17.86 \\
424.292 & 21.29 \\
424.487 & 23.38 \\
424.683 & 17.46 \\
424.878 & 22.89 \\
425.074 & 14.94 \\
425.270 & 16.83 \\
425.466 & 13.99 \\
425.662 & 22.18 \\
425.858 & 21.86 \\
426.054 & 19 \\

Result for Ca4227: 0.699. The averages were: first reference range 20.3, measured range 8.91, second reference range 20.1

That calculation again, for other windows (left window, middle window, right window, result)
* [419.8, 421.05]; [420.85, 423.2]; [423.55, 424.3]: 0.794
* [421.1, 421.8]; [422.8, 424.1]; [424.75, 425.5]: 0.301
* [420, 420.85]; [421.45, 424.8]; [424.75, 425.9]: 0.909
